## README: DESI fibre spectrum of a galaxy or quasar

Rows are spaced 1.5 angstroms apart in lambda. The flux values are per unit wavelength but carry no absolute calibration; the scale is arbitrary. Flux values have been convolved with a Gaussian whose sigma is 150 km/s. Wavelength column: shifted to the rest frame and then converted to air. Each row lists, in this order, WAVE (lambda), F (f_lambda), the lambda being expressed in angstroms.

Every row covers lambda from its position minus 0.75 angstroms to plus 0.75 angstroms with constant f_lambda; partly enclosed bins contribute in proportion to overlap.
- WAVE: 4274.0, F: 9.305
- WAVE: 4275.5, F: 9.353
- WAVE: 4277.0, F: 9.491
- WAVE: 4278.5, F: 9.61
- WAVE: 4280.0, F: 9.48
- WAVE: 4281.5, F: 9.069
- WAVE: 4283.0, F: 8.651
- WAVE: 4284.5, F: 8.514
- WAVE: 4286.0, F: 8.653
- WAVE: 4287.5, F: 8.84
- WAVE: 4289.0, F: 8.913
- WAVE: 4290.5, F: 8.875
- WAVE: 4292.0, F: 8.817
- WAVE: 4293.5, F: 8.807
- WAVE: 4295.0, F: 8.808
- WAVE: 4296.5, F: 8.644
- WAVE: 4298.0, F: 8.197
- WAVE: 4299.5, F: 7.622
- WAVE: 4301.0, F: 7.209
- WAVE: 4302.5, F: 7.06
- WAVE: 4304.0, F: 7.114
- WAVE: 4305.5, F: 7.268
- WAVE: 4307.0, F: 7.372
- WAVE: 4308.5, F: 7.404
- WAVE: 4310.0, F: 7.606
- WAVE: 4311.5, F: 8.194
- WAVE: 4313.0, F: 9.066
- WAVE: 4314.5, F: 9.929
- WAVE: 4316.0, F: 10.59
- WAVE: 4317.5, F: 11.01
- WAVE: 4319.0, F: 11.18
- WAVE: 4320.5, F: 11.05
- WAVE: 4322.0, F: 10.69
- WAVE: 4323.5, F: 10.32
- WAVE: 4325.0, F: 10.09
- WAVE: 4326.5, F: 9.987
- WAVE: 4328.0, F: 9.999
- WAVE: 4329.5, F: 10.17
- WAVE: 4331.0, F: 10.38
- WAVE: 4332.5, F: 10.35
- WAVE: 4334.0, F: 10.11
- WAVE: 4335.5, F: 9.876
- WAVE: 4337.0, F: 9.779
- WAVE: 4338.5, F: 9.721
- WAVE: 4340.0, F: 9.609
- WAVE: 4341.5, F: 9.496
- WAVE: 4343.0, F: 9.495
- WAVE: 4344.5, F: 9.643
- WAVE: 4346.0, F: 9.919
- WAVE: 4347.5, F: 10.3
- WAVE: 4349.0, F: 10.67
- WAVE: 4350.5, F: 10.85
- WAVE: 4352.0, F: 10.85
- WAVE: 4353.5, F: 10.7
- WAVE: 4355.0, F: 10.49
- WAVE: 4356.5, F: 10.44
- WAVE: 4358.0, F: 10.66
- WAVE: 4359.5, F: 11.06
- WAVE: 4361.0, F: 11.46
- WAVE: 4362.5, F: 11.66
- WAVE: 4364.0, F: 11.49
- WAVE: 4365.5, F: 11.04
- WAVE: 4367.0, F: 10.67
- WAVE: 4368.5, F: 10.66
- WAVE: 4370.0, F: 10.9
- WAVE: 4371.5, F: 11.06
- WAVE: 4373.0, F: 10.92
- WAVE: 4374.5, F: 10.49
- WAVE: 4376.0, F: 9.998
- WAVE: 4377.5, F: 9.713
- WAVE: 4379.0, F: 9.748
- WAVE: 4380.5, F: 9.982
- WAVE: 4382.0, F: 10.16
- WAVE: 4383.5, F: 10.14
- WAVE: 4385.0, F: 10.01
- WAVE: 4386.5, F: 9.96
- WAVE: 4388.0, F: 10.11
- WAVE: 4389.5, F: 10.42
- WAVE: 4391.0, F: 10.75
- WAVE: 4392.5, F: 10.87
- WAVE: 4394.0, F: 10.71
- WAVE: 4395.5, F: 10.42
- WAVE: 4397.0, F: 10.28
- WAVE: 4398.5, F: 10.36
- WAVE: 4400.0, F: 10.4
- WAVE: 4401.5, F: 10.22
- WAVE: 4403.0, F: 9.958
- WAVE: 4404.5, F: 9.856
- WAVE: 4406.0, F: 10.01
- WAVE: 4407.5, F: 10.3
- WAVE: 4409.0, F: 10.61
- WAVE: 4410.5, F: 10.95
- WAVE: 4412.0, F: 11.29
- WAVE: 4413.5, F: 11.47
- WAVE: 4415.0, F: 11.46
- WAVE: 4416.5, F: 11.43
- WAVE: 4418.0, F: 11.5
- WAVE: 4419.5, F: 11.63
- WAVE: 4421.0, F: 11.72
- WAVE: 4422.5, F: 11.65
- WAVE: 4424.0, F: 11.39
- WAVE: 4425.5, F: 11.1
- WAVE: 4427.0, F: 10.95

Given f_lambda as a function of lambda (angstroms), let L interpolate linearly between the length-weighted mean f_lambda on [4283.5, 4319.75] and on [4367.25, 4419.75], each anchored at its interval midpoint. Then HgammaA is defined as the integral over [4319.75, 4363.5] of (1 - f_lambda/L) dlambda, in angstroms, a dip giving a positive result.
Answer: -4.29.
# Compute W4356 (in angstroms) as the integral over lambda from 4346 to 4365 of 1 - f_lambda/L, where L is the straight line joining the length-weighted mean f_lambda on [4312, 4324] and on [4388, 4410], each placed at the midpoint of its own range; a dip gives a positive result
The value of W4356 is -0.82 angstroms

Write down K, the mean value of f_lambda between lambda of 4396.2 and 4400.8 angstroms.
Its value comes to 10.3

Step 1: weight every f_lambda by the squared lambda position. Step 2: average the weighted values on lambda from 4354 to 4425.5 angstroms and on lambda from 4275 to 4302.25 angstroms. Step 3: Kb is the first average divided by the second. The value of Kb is 1.29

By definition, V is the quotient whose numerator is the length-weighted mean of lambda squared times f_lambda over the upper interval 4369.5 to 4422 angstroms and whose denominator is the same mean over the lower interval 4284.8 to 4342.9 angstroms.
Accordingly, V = 1.2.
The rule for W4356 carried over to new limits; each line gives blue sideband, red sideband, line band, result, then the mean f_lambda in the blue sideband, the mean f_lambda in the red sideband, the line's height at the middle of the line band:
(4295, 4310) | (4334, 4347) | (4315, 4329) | -3.0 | 7.61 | 9.73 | 8.7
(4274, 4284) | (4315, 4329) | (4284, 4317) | 5.1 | 9.26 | 10.5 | 9.89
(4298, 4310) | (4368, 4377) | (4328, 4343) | -1.8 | 7.37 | 10.6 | 8.88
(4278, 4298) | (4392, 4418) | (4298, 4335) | 0.4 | 8.86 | 10.6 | 9.3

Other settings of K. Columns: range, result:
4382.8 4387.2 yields 10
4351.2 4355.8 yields 10.7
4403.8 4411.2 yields 10.3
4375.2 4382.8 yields 9.93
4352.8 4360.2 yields 10.7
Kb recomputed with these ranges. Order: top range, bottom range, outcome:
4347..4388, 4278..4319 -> 1.27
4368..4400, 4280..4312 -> 1.32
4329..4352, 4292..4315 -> 1.27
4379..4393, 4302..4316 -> 1.32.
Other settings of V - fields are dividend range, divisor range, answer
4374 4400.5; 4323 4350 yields 1.05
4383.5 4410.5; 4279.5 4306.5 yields 1.30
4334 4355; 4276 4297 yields 1.16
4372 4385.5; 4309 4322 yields 1.06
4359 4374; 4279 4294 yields 1.30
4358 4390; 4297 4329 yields 1.21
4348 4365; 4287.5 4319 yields 1.32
